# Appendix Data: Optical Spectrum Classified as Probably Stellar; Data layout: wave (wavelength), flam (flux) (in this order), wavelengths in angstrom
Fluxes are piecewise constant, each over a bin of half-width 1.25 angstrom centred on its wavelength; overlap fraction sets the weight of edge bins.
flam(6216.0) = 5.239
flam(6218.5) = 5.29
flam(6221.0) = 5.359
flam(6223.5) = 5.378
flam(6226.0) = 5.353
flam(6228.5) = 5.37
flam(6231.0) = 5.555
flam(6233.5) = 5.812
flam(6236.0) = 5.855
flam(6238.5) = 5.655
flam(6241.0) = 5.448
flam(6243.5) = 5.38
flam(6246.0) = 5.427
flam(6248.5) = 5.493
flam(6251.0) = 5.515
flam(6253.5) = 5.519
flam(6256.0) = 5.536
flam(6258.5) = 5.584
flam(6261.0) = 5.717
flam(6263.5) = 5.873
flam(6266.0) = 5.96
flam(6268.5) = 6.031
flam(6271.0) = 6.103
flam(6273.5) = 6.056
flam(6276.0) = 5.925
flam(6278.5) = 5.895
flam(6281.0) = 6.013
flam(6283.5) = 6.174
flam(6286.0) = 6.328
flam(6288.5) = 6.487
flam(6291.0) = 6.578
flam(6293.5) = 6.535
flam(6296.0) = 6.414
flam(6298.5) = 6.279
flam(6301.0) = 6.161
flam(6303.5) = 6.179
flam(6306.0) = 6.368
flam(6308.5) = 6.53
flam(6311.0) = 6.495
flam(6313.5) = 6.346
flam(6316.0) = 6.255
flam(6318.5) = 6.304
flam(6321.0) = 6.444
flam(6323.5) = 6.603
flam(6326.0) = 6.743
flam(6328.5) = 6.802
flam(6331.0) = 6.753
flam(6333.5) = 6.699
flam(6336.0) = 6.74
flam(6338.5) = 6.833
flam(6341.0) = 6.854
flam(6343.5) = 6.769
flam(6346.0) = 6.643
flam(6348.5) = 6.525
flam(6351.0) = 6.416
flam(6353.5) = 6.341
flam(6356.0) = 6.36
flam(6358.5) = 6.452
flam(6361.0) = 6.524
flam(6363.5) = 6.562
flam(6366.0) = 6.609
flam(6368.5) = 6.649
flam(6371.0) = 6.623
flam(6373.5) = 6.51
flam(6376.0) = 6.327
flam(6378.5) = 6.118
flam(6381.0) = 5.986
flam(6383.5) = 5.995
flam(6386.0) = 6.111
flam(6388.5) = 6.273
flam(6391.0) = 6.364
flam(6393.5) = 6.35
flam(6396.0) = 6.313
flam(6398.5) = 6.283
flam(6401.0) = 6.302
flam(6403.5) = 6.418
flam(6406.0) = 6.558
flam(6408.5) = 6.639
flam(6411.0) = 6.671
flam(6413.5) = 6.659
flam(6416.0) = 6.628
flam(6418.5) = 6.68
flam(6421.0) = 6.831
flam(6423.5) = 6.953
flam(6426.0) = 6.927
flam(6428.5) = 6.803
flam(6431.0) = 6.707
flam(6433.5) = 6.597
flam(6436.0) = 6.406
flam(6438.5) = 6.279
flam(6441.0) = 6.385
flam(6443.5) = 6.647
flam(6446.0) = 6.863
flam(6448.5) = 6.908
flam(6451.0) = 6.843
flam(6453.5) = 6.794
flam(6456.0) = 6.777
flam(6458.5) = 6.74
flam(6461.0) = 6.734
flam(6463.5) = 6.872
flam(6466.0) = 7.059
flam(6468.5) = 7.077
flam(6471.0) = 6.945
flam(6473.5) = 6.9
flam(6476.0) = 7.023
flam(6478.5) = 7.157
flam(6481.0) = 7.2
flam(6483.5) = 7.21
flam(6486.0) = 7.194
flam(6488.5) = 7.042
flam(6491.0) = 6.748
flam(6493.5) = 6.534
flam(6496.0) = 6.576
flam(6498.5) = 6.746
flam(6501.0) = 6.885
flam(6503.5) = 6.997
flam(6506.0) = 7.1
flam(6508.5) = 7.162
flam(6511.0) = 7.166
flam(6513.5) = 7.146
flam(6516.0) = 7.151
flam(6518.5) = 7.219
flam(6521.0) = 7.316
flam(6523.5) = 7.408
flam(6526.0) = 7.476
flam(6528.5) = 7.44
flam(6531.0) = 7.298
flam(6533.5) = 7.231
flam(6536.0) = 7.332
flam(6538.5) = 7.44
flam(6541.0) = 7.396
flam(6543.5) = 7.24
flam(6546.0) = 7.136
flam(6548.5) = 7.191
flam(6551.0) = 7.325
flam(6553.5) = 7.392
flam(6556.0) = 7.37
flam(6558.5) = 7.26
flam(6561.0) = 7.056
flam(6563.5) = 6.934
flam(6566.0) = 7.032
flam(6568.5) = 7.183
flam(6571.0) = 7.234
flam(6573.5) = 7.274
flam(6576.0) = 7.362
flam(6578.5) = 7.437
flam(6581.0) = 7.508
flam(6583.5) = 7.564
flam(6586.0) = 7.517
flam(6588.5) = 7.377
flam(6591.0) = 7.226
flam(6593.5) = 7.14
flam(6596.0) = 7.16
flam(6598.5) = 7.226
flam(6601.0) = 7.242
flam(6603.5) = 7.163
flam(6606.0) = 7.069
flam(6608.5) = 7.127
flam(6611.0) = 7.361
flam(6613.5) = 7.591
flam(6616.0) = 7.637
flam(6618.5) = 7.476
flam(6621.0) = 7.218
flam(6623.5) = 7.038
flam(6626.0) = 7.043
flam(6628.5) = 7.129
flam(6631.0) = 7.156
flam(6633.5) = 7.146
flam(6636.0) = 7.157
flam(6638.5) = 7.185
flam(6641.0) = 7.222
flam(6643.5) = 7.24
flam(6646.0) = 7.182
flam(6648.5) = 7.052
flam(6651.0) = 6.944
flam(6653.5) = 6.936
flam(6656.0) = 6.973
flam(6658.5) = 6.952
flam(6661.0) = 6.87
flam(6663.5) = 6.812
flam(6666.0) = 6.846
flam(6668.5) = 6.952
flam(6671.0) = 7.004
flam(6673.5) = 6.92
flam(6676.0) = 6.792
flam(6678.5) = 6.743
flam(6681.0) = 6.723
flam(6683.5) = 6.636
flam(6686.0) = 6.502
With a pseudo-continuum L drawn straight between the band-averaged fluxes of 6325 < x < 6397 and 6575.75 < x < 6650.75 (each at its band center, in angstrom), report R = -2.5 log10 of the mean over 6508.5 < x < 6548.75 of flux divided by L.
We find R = -0.043 mag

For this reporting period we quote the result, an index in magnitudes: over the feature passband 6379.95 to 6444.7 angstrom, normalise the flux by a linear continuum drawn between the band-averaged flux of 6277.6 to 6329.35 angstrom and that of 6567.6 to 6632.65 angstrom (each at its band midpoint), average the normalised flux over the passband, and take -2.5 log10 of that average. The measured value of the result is 0.04 mag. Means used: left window 6.38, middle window 6.49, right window 7.29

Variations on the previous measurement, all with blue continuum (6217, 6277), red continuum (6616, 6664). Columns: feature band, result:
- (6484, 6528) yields -0.07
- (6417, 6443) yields -0.06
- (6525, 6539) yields -0.10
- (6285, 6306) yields -0.10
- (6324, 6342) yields -0.14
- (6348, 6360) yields -0.07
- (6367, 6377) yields -0.07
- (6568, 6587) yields -0.08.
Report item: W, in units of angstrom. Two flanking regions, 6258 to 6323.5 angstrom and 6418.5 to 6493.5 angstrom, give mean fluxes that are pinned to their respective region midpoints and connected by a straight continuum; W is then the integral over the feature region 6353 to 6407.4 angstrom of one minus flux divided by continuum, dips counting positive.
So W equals 1.5 angstrom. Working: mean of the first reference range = 6.21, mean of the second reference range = 6.84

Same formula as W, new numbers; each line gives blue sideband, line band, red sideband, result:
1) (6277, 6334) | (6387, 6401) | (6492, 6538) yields 0.83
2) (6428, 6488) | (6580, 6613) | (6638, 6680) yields -1.70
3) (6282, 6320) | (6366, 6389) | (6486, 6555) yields 1.14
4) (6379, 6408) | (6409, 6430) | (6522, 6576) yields -1.05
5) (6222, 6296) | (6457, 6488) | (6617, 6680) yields -2.48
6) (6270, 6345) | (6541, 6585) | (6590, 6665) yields -1.65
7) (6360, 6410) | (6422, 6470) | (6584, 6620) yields -0.85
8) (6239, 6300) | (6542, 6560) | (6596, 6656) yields -0.90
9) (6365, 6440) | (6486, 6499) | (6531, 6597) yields 0.29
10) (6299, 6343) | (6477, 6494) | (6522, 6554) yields 0.25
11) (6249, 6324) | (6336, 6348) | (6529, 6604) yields -0.75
